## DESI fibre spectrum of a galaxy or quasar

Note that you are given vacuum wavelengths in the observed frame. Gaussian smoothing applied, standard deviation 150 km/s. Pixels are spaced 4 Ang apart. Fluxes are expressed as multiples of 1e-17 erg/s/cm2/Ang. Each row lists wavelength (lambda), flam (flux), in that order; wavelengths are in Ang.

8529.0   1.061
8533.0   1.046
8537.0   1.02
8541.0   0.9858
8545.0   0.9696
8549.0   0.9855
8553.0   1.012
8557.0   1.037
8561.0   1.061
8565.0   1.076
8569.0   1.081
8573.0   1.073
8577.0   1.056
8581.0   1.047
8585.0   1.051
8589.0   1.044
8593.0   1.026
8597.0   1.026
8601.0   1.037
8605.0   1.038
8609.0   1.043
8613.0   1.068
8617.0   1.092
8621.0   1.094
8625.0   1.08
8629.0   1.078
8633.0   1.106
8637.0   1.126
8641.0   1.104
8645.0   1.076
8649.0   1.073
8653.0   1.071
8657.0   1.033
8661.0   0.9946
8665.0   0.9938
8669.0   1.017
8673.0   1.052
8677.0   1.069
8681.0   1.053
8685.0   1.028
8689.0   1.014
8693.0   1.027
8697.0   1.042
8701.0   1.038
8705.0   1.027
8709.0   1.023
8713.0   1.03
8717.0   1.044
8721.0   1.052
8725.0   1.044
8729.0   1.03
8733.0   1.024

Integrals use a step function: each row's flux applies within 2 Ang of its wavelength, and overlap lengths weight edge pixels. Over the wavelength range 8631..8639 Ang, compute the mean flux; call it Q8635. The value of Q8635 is 1.12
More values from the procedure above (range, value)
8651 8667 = 1.02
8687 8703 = 1.03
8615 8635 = 1.09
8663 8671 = 1.01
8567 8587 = 1.06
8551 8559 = 1.02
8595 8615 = 1.04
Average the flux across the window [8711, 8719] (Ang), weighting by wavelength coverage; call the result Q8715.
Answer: 1.04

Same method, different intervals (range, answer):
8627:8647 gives 1.1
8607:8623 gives 1.07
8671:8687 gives 1.05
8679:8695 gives 1.03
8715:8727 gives 1.05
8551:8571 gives 1.05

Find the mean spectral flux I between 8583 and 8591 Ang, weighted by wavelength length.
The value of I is 1.05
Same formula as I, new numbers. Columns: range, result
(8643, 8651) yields 1.07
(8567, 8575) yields 1.08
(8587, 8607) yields 1.03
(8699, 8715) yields 1.03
